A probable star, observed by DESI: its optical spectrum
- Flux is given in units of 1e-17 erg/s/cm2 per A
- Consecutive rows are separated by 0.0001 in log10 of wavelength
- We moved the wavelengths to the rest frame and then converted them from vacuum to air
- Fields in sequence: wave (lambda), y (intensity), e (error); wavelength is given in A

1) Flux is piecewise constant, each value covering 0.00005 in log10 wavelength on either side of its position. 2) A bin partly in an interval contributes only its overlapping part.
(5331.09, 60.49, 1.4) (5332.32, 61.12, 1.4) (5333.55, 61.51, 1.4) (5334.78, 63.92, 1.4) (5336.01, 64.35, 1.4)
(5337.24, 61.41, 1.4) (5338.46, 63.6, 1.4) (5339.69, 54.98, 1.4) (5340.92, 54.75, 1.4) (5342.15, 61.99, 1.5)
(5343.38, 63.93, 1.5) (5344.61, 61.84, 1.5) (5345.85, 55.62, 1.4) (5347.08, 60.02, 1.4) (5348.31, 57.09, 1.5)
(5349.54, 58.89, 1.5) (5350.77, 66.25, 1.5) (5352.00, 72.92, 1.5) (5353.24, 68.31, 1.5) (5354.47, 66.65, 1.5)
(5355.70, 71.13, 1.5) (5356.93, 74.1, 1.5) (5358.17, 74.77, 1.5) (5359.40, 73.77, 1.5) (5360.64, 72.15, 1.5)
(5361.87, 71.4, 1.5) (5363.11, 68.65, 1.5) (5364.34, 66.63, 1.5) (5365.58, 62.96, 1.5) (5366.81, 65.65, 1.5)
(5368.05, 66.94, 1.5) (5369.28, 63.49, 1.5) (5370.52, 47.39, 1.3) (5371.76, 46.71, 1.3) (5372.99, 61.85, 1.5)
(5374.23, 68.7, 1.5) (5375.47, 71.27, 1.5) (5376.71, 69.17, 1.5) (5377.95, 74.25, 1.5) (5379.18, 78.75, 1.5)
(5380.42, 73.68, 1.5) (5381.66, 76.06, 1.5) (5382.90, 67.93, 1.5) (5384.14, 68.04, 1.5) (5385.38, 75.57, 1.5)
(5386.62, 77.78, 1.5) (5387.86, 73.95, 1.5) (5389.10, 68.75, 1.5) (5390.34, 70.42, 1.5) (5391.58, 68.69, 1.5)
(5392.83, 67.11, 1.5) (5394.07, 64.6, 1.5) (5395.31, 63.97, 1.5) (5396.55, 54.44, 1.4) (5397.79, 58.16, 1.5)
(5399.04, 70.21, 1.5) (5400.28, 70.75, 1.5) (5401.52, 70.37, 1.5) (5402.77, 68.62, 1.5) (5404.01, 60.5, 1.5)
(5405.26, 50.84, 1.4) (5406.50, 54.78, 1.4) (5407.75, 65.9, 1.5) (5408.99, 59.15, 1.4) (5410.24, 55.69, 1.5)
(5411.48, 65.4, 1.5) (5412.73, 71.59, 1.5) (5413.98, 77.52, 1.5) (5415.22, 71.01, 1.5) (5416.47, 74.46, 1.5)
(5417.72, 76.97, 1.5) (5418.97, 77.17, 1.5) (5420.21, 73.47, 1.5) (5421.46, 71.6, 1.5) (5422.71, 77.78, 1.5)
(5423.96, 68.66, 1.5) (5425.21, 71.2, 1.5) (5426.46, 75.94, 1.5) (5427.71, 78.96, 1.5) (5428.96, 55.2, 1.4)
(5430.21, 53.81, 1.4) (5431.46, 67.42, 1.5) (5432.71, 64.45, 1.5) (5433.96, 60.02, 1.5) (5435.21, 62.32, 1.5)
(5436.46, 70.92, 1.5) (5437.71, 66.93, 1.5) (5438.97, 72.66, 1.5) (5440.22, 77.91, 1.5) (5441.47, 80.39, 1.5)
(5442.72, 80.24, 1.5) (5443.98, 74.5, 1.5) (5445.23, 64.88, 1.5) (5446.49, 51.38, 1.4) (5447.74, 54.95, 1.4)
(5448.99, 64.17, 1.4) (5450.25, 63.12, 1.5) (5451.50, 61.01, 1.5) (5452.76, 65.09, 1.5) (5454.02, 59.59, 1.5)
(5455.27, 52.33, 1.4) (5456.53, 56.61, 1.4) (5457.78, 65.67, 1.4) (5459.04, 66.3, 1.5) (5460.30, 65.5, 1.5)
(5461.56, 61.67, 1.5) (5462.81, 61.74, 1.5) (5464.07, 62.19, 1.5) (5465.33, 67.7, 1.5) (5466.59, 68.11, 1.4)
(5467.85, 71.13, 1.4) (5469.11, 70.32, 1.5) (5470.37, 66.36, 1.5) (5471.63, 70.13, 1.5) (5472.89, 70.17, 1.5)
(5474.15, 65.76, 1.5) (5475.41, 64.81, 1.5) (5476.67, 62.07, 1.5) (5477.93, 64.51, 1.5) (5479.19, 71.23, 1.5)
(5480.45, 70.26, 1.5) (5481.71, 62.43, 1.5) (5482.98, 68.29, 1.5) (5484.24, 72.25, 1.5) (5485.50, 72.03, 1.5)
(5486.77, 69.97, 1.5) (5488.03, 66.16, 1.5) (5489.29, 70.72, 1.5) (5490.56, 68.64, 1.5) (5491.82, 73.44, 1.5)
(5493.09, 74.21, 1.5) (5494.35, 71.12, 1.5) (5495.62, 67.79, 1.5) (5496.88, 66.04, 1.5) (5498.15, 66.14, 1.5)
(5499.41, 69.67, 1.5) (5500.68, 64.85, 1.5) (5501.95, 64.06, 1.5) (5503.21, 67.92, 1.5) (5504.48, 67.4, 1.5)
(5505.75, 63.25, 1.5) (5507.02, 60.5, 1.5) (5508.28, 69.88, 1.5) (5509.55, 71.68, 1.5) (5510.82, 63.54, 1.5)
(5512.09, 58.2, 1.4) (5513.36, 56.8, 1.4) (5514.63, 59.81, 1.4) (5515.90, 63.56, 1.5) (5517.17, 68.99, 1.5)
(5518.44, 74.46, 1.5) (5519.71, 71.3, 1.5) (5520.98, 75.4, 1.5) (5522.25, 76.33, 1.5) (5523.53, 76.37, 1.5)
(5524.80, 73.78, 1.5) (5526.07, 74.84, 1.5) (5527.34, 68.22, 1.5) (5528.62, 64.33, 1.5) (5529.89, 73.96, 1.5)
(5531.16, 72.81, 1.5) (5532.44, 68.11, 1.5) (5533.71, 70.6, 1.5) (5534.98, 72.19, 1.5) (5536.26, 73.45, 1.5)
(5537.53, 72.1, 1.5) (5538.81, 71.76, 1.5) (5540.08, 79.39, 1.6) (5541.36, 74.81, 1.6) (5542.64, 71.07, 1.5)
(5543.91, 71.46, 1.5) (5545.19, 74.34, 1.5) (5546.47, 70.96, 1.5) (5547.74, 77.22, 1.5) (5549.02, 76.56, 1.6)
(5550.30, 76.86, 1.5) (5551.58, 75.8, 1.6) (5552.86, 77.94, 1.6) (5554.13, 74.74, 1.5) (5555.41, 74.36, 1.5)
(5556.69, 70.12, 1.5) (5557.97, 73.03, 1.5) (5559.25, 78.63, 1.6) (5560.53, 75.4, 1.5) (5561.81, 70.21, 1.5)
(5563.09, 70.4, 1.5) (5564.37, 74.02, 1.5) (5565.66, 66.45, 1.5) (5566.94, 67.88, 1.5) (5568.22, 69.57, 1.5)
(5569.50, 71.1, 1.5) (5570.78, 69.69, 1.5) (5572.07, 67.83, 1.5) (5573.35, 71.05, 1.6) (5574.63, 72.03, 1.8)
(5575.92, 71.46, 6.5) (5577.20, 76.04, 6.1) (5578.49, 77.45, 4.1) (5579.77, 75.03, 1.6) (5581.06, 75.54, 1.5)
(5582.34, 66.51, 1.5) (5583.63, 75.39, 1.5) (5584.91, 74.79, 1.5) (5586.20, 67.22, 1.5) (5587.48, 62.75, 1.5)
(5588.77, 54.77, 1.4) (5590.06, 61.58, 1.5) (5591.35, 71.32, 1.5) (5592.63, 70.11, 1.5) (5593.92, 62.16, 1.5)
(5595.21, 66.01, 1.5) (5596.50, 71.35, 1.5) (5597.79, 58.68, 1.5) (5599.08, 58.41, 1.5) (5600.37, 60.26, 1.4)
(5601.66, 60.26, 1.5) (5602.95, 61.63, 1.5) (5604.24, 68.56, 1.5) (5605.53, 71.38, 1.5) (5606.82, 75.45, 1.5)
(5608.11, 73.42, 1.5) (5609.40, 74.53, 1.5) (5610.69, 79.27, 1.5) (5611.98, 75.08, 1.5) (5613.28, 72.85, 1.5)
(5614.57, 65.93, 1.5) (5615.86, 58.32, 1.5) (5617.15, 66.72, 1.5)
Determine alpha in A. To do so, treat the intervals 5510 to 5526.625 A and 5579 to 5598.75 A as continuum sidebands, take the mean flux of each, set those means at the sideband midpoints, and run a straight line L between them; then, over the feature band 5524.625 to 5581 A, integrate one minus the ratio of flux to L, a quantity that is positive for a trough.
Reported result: -3.8 A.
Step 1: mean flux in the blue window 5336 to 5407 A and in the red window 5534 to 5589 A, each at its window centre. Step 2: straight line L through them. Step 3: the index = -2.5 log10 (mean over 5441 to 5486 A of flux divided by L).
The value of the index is 0.05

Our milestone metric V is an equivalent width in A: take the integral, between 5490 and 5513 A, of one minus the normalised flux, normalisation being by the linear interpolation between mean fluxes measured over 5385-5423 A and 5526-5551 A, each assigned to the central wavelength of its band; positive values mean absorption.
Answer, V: 1.4 A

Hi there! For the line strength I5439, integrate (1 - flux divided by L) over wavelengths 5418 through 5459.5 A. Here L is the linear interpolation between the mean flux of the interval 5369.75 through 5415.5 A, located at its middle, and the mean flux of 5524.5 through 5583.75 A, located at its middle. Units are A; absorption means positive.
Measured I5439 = 0.8 A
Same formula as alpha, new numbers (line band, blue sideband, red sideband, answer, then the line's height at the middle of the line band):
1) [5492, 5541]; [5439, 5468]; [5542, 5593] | -0.3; 68.8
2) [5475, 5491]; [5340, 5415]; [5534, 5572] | 0.5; 70.3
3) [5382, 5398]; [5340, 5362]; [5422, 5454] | -0.4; 66.3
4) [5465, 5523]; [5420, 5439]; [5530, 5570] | 2.3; 70.7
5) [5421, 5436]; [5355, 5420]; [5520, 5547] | 0.4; 69.1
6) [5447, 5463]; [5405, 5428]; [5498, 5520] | 1.6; 67.9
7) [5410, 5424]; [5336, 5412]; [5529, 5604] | -1.2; 66.7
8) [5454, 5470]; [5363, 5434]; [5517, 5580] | 1.3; 69.7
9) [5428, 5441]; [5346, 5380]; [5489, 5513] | 0.2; 66.9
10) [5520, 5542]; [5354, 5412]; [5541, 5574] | -0.3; 71.8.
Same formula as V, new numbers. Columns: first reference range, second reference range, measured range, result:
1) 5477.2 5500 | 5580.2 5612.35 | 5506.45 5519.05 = 0.75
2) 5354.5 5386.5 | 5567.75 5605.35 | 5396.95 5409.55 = 1.04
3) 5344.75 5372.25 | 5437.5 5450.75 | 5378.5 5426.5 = -1.49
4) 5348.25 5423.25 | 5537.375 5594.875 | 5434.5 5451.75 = 0.36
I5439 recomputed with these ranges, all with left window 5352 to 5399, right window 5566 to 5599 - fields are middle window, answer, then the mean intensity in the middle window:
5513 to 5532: -0.44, 70.2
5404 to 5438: 0.48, 67.3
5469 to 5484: 0.27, 67.2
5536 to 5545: -0.62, 73.5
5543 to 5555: -1.09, 75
